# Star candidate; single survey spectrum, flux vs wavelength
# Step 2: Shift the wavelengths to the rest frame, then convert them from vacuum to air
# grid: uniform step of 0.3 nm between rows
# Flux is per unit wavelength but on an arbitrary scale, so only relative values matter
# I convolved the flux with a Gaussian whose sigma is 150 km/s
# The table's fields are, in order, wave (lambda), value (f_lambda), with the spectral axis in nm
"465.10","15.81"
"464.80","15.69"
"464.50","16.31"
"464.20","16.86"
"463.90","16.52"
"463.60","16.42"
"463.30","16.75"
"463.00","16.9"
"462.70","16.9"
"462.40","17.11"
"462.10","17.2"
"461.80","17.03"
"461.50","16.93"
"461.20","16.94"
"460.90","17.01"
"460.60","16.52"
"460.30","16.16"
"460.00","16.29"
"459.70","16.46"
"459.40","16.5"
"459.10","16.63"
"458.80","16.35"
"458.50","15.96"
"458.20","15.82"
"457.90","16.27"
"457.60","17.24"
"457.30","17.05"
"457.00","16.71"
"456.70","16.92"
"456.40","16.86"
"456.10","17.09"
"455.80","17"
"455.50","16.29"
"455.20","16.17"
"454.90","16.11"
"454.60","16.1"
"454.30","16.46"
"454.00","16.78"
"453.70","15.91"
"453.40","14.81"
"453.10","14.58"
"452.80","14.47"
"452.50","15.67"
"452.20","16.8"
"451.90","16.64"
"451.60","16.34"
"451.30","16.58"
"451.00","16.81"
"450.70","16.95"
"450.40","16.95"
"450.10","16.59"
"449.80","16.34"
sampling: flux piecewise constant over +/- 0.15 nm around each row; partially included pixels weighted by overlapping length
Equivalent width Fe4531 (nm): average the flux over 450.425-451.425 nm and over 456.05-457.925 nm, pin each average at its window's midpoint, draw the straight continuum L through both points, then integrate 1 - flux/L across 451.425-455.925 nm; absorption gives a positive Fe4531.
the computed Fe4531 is 0.23 nm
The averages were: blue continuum 16.8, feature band 16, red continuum 16.9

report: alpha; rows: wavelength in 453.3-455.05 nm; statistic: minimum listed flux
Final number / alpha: 14.81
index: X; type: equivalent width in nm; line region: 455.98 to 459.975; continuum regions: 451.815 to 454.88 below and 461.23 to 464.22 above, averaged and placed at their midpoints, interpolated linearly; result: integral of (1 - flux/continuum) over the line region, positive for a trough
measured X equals -0.06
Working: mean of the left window 15.8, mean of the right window 16.9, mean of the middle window 16.6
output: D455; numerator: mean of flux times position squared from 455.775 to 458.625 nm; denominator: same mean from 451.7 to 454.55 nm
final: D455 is 1.07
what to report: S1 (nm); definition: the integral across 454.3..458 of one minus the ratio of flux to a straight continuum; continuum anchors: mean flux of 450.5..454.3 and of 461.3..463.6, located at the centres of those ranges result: -0.06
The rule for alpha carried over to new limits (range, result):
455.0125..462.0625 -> 15.82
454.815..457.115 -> 16.11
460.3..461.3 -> 16.16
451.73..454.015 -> 14.47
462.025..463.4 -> 16.75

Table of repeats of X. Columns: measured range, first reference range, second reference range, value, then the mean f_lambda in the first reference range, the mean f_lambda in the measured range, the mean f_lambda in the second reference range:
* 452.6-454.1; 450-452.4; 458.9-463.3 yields 0.128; 16.7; 15.3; 16.8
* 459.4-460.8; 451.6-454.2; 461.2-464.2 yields 0.015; 15.8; 16.4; 16.9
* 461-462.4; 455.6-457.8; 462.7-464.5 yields -0.024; 16.9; 17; 16.7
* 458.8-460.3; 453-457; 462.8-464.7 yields 0.002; 16.3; 16.4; 16.6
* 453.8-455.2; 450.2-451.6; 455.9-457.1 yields 0.044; 16.8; 16.3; 16.9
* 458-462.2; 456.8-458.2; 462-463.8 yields 0.060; 16.7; 16.5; 16.9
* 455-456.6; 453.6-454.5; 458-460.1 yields -0.031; 16.4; 16.7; 16.3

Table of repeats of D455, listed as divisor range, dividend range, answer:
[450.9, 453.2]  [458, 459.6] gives 1.05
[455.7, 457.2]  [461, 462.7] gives 1.03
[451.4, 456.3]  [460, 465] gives 1.08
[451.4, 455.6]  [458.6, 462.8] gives 1.08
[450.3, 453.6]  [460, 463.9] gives 1.09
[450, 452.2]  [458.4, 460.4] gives 1.02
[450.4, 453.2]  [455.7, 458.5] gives 1.06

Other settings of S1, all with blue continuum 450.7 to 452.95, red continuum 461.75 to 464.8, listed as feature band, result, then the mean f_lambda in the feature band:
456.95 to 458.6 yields -0.002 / 16.5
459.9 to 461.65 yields -0.002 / 16.7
